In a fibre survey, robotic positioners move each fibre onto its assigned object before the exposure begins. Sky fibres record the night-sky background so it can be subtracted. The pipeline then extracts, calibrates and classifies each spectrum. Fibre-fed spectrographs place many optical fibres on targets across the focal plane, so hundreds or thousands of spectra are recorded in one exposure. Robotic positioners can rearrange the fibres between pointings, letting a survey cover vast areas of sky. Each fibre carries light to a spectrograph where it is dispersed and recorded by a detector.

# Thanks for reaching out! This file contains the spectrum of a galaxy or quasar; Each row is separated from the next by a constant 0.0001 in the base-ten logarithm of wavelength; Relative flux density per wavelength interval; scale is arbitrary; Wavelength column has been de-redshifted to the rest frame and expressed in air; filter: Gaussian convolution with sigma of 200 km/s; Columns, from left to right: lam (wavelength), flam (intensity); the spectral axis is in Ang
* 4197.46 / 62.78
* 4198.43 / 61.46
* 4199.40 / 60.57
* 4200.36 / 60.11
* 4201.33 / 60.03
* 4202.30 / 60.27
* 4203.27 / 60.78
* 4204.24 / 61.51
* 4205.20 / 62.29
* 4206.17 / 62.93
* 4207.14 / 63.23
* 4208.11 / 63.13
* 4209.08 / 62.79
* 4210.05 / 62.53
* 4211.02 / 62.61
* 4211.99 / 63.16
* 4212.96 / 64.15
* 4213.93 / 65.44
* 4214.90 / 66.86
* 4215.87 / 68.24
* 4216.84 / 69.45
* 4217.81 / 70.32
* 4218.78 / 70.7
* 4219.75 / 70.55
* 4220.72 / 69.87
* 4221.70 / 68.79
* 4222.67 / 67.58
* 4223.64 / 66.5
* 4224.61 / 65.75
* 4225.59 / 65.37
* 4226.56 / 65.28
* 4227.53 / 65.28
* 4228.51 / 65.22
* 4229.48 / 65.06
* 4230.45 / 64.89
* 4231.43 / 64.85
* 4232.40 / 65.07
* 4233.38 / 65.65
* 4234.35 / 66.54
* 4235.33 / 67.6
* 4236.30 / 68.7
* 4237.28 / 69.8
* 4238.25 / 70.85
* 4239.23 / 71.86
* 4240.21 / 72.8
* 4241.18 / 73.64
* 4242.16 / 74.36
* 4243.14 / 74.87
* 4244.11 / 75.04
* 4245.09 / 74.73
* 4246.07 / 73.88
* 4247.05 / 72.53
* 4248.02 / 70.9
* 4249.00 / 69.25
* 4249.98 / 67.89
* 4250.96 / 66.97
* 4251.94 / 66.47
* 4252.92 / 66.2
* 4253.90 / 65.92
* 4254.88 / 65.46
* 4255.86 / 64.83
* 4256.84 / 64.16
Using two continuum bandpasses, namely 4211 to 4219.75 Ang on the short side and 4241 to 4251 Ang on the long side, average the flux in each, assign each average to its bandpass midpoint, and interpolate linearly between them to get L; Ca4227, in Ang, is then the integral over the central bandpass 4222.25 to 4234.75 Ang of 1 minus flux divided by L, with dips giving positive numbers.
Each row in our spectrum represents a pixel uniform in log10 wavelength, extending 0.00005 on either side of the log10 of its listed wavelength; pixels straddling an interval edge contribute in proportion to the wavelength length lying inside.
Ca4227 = 0.7 Ang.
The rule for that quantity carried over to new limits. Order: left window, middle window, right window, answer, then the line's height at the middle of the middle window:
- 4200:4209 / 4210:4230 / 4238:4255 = -0.5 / 65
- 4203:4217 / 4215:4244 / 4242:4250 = 0.1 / 68.7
